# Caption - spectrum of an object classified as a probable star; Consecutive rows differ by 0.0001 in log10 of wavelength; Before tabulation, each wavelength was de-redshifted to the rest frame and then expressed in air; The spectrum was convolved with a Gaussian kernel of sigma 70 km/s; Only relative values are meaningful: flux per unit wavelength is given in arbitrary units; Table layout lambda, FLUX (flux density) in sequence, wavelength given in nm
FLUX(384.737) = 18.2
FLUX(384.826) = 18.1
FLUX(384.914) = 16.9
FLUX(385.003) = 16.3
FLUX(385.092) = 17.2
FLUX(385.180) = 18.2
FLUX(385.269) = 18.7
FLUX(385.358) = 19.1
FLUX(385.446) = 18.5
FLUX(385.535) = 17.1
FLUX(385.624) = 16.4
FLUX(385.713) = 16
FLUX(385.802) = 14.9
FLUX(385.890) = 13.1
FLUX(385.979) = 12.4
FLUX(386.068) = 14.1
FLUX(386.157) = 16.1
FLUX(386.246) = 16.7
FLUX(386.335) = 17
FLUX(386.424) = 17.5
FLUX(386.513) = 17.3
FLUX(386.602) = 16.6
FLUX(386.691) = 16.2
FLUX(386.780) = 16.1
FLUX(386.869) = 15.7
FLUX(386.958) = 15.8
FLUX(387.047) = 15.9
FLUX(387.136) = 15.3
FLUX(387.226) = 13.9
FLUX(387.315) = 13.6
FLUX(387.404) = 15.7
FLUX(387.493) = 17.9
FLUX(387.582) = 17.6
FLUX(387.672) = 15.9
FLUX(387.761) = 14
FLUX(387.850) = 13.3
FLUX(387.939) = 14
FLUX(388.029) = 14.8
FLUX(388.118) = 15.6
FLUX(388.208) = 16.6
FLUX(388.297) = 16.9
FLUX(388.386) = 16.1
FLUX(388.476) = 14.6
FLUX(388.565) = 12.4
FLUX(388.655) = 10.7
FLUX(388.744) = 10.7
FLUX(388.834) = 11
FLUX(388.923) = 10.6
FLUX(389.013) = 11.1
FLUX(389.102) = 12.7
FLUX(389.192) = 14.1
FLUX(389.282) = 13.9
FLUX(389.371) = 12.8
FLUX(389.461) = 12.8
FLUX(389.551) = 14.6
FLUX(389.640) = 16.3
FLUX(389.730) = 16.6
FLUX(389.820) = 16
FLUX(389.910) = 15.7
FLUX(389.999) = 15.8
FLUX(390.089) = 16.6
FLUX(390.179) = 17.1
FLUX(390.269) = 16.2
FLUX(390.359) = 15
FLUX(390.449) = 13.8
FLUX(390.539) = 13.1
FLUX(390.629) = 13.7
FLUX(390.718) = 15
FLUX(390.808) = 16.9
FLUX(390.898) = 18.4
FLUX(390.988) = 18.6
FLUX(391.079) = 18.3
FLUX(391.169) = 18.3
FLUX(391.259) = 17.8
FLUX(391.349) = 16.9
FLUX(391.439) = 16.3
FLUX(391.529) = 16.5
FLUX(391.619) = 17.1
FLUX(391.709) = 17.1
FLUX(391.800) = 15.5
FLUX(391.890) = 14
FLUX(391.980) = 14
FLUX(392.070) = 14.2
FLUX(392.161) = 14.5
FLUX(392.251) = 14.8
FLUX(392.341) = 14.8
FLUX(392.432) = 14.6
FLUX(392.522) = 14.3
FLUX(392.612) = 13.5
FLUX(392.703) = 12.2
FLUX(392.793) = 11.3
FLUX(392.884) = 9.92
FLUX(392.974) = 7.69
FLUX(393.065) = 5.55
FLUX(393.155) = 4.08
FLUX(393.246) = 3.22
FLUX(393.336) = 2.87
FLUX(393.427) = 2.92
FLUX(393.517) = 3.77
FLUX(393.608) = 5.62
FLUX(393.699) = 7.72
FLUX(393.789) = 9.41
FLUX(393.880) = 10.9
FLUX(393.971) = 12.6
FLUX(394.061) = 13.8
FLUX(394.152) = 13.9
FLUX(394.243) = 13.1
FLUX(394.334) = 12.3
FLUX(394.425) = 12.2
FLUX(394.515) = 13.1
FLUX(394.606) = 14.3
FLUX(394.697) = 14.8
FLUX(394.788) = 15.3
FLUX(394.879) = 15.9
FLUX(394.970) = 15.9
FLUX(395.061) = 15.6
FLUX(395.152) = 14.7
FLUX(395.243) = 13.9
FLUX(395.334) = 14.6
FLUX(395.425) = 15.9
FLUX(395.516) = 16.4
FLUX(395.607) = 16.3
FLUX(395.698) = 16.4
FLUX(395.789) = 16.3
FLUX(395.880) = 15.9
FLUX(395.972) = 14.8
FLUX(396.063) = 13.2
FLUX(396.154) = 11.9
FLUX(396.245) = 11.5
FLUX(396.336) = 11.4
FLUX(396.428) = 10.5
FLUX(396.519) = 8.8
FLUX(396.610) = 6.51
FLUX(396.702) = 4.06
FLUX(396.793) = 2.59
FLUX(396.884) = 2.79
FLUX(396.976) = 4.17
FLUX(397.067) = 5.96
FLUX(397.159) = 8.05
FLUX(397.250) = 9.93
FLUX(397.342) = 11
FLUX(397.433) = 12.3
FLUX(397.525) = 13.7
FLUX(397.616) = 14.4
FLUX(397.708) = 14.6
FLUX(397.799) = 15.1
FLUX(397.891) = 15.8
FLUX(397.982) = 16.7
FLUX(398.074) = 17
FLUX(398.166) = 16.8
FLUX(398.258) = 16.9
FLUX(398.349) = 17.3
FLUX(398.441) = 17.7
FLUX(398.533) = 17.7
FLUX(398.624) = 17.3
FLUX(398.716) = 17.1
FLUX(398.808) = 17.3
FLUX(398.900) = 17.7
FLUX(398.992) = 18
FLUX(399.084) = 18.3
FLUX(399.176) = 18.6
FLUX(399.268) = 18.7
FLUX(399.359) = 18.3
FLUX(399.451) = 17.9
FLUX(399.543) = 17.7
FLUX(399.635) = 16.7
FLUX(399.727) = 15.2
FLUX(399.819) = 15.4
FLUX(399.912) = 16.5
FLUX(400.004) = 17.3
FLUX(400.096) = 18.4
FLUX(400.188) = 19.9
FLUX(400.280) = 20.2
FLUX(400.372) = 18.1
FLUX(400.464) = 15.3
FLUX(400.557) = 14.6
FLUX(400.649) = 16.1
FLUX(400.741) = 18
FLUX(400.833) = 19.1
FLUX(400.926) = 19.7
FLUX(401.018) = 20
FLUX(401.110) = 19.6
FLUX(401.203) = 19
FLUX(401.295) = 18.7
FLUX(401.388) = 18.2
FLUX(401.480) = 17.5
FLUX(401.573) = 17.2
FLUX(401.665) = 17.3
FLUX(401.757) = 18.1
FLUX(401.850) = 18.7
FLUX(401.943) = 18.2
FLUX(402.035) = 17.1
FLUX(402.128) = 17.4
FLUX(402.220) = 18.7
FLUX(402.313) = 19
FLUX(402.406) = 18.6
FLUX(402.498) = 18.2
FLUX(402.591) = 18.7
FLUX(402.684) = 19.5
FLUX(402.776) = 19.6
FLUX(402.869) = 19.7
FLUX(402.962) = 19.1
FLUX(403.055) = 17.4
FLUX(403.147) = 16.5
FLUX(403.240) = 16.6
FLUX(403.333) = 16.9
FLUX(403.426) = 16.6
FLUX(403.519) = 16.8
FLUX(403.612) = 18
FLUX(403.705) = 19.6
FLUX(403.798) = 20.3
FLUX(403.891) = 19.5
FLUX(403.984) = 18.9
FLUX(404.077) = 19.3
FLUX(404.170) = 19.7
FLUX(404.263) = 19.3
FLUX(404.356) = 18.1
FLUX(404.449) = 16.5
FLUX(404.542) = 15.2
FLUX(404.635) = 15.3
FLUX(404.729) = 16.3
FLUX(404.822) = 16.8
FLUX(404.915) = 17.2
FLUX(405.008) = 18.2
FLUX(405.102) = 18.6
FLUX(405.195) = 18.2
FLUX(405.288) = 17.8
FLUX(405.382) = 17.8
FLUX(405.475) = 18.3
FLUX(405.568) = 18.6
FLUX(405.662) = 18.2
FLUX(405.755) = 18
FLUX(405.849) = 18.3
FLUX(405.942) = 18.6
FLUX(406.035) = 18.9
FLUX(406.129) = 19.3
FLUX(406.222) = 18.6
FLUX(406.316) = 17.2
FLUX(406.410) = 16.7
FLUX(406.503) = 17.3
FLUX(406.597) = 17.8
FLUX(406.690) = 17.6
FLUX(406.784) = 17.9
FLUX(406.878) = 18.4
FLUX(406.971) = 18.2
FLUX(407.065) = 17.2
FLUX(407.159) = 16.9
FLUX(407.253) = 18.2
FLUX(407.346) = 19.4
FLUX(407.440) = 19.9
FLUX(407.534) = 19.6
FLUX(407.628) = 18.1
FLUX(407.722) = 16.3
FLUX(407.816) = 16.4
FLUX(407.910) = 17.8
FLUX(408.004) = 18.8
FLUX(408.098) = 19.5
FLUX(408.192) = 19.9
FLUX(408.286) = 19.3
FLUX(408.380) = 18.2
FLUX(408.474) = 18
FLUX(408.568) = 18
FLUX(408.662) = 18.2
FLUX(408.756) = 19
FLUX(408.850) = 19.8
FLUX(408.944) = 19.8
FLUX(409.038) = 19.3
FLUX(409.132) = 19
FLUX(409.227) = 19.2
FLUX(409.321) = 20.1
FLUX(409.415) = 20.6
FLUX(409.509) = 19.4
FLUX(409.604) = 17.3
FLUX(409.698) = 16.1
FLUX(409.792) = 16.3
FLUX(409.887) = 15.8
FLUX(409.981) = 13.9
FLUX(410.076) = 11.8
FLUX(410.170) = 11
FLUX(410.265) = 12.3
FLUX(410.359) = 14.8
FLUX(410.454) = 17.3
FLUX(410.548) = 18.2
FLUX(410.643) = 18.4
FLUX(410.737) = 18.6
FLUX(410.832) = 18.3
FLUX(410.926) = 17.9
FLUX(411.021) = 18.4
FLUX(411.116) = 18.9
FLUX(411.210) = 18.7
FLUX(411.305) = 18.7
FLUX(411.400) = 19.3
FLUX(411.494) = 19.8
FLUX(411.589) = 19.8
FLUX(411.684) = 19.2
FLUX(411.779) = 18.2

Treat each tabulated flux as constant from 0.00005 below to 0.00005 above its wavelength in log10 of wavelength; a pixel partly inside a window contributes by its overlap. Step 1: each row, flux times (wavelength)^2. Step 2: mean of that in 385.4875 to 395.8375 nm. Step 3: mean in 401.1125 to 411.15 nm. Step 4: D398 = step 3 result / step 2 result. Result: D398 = 1.38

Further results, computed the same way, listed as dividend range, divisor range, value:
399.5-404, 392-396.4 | 1.54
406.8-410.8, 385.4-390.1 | 1.32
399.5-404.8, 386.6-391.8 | 1.26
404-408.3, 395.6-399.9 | 1.35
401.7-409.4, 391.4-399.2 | 1.50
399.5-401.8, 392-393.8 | 1.96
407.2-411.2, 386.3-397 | 1.45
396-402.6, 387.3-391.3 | 1.09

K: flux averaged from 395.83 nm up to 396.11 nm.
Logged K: 14.6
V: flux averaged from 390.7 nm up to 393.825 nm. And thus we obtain 12.5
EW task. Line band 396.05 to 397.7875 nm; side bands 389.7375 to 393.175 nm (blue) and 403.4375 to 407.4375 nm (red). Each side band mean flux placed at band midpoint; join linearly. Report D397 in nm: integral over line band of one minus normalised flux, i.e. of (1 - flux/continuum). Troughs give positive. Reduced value 0.72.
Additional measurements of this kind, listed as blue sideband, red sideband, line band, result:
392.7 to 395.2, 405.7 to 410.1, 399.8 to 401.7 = -0.50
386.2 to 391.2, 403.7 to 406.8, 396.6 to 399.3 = 0.53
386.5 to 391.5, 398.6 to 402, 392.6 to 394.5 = 0.85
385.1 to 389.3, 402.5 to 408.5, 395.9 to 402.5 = 0.66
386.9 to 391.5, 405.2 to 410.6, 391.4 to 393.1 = 0.21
